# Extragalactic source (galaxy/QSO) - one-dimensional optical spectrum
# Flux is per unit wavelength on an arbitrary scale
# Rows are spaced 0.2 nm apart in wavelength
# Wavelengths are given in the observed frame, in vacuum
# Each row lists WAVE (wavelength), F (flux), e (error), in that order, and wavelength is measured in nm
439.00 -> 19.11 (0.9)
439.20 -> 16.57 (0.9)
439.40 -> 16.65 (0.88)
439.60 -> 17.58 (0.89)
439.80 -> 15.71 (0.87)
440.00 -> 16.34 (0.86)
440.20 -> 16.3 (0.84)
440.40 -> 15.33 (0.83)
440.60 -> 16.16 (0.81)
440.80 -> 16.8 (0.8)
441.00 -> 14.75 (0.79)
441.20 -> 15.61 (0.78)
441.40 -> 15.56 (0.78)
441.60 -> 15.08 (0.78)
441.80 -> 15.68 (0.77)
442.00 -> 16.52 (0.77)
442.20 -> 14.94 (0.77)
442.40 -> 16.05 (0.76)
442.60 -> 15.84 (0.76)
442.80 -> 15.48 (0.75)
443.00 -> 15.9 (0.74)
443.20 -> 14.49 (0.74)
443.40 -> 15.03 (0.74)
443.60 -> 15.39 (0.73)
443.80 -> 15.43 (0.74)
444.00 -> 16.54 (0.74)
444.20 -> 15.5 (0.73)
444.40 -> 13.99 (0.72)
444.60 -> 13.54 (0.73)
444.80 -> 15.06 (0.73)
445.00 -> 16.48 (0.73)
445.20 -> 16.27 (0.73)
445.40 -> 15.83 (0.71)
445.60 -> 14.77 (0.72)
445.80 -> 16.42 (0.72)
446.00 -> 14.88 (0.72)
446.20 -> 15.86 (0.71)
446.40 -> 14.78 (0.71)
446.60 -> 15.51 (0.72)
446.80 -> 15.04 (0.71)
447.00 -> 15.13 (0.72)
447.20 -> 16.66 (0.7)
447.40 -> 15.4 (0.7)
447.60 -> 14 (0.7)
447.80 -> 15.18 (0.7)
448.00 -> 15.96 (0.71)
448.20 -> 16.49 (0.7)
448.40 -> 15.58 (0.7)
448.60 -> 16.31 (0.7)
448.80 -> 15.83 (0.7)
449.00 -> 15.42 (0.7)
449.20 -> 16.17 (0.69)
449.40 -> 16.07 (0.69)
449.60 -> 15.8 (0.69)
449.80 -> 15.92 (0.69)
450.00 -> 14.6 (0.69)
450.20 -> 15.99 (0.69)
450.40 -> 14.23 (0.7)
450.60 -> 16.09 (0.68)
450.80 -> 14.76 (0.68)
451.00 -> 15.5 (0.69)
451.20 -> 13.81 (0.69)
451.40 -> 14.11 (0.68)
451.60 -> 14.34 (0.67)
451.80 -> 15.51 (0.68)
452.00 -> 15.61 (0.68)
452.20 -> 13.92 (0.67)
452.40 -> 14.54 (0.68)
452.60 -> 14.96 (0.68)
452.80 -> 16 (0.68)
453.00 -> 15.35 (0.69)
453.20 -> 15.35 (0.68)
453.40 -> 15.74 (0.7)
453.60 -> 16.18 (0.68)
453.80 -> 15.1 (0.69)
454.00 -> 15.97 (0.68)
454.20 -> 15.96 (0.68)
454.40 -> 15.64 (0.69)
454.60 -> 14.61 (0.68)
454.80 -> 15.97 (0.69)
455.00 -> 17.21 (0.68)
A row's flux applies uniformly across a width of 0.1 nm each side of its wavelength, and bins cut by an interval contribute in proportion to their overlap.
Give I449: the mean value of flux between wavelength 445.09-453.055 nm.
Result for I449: 15.4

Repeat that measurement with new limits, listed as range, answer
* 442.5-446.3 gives 15.4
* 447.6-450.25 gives 15.7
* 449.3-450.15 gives 15.6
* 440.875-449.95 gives 15.5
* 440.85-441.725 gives 15.4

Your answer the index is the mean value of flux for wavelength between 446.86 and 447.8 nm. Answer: 15.3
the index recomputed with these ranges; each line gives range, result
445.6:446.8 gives 15.4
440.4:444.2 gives 15.6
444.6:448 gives 15.4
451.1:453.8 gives 15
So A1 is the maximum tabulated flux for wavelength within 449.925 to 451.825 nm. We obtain 16.09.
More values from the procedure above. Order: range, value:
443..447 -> 16.54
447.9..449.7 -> 16.49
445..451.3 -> 16.66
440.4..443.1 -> 16.8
